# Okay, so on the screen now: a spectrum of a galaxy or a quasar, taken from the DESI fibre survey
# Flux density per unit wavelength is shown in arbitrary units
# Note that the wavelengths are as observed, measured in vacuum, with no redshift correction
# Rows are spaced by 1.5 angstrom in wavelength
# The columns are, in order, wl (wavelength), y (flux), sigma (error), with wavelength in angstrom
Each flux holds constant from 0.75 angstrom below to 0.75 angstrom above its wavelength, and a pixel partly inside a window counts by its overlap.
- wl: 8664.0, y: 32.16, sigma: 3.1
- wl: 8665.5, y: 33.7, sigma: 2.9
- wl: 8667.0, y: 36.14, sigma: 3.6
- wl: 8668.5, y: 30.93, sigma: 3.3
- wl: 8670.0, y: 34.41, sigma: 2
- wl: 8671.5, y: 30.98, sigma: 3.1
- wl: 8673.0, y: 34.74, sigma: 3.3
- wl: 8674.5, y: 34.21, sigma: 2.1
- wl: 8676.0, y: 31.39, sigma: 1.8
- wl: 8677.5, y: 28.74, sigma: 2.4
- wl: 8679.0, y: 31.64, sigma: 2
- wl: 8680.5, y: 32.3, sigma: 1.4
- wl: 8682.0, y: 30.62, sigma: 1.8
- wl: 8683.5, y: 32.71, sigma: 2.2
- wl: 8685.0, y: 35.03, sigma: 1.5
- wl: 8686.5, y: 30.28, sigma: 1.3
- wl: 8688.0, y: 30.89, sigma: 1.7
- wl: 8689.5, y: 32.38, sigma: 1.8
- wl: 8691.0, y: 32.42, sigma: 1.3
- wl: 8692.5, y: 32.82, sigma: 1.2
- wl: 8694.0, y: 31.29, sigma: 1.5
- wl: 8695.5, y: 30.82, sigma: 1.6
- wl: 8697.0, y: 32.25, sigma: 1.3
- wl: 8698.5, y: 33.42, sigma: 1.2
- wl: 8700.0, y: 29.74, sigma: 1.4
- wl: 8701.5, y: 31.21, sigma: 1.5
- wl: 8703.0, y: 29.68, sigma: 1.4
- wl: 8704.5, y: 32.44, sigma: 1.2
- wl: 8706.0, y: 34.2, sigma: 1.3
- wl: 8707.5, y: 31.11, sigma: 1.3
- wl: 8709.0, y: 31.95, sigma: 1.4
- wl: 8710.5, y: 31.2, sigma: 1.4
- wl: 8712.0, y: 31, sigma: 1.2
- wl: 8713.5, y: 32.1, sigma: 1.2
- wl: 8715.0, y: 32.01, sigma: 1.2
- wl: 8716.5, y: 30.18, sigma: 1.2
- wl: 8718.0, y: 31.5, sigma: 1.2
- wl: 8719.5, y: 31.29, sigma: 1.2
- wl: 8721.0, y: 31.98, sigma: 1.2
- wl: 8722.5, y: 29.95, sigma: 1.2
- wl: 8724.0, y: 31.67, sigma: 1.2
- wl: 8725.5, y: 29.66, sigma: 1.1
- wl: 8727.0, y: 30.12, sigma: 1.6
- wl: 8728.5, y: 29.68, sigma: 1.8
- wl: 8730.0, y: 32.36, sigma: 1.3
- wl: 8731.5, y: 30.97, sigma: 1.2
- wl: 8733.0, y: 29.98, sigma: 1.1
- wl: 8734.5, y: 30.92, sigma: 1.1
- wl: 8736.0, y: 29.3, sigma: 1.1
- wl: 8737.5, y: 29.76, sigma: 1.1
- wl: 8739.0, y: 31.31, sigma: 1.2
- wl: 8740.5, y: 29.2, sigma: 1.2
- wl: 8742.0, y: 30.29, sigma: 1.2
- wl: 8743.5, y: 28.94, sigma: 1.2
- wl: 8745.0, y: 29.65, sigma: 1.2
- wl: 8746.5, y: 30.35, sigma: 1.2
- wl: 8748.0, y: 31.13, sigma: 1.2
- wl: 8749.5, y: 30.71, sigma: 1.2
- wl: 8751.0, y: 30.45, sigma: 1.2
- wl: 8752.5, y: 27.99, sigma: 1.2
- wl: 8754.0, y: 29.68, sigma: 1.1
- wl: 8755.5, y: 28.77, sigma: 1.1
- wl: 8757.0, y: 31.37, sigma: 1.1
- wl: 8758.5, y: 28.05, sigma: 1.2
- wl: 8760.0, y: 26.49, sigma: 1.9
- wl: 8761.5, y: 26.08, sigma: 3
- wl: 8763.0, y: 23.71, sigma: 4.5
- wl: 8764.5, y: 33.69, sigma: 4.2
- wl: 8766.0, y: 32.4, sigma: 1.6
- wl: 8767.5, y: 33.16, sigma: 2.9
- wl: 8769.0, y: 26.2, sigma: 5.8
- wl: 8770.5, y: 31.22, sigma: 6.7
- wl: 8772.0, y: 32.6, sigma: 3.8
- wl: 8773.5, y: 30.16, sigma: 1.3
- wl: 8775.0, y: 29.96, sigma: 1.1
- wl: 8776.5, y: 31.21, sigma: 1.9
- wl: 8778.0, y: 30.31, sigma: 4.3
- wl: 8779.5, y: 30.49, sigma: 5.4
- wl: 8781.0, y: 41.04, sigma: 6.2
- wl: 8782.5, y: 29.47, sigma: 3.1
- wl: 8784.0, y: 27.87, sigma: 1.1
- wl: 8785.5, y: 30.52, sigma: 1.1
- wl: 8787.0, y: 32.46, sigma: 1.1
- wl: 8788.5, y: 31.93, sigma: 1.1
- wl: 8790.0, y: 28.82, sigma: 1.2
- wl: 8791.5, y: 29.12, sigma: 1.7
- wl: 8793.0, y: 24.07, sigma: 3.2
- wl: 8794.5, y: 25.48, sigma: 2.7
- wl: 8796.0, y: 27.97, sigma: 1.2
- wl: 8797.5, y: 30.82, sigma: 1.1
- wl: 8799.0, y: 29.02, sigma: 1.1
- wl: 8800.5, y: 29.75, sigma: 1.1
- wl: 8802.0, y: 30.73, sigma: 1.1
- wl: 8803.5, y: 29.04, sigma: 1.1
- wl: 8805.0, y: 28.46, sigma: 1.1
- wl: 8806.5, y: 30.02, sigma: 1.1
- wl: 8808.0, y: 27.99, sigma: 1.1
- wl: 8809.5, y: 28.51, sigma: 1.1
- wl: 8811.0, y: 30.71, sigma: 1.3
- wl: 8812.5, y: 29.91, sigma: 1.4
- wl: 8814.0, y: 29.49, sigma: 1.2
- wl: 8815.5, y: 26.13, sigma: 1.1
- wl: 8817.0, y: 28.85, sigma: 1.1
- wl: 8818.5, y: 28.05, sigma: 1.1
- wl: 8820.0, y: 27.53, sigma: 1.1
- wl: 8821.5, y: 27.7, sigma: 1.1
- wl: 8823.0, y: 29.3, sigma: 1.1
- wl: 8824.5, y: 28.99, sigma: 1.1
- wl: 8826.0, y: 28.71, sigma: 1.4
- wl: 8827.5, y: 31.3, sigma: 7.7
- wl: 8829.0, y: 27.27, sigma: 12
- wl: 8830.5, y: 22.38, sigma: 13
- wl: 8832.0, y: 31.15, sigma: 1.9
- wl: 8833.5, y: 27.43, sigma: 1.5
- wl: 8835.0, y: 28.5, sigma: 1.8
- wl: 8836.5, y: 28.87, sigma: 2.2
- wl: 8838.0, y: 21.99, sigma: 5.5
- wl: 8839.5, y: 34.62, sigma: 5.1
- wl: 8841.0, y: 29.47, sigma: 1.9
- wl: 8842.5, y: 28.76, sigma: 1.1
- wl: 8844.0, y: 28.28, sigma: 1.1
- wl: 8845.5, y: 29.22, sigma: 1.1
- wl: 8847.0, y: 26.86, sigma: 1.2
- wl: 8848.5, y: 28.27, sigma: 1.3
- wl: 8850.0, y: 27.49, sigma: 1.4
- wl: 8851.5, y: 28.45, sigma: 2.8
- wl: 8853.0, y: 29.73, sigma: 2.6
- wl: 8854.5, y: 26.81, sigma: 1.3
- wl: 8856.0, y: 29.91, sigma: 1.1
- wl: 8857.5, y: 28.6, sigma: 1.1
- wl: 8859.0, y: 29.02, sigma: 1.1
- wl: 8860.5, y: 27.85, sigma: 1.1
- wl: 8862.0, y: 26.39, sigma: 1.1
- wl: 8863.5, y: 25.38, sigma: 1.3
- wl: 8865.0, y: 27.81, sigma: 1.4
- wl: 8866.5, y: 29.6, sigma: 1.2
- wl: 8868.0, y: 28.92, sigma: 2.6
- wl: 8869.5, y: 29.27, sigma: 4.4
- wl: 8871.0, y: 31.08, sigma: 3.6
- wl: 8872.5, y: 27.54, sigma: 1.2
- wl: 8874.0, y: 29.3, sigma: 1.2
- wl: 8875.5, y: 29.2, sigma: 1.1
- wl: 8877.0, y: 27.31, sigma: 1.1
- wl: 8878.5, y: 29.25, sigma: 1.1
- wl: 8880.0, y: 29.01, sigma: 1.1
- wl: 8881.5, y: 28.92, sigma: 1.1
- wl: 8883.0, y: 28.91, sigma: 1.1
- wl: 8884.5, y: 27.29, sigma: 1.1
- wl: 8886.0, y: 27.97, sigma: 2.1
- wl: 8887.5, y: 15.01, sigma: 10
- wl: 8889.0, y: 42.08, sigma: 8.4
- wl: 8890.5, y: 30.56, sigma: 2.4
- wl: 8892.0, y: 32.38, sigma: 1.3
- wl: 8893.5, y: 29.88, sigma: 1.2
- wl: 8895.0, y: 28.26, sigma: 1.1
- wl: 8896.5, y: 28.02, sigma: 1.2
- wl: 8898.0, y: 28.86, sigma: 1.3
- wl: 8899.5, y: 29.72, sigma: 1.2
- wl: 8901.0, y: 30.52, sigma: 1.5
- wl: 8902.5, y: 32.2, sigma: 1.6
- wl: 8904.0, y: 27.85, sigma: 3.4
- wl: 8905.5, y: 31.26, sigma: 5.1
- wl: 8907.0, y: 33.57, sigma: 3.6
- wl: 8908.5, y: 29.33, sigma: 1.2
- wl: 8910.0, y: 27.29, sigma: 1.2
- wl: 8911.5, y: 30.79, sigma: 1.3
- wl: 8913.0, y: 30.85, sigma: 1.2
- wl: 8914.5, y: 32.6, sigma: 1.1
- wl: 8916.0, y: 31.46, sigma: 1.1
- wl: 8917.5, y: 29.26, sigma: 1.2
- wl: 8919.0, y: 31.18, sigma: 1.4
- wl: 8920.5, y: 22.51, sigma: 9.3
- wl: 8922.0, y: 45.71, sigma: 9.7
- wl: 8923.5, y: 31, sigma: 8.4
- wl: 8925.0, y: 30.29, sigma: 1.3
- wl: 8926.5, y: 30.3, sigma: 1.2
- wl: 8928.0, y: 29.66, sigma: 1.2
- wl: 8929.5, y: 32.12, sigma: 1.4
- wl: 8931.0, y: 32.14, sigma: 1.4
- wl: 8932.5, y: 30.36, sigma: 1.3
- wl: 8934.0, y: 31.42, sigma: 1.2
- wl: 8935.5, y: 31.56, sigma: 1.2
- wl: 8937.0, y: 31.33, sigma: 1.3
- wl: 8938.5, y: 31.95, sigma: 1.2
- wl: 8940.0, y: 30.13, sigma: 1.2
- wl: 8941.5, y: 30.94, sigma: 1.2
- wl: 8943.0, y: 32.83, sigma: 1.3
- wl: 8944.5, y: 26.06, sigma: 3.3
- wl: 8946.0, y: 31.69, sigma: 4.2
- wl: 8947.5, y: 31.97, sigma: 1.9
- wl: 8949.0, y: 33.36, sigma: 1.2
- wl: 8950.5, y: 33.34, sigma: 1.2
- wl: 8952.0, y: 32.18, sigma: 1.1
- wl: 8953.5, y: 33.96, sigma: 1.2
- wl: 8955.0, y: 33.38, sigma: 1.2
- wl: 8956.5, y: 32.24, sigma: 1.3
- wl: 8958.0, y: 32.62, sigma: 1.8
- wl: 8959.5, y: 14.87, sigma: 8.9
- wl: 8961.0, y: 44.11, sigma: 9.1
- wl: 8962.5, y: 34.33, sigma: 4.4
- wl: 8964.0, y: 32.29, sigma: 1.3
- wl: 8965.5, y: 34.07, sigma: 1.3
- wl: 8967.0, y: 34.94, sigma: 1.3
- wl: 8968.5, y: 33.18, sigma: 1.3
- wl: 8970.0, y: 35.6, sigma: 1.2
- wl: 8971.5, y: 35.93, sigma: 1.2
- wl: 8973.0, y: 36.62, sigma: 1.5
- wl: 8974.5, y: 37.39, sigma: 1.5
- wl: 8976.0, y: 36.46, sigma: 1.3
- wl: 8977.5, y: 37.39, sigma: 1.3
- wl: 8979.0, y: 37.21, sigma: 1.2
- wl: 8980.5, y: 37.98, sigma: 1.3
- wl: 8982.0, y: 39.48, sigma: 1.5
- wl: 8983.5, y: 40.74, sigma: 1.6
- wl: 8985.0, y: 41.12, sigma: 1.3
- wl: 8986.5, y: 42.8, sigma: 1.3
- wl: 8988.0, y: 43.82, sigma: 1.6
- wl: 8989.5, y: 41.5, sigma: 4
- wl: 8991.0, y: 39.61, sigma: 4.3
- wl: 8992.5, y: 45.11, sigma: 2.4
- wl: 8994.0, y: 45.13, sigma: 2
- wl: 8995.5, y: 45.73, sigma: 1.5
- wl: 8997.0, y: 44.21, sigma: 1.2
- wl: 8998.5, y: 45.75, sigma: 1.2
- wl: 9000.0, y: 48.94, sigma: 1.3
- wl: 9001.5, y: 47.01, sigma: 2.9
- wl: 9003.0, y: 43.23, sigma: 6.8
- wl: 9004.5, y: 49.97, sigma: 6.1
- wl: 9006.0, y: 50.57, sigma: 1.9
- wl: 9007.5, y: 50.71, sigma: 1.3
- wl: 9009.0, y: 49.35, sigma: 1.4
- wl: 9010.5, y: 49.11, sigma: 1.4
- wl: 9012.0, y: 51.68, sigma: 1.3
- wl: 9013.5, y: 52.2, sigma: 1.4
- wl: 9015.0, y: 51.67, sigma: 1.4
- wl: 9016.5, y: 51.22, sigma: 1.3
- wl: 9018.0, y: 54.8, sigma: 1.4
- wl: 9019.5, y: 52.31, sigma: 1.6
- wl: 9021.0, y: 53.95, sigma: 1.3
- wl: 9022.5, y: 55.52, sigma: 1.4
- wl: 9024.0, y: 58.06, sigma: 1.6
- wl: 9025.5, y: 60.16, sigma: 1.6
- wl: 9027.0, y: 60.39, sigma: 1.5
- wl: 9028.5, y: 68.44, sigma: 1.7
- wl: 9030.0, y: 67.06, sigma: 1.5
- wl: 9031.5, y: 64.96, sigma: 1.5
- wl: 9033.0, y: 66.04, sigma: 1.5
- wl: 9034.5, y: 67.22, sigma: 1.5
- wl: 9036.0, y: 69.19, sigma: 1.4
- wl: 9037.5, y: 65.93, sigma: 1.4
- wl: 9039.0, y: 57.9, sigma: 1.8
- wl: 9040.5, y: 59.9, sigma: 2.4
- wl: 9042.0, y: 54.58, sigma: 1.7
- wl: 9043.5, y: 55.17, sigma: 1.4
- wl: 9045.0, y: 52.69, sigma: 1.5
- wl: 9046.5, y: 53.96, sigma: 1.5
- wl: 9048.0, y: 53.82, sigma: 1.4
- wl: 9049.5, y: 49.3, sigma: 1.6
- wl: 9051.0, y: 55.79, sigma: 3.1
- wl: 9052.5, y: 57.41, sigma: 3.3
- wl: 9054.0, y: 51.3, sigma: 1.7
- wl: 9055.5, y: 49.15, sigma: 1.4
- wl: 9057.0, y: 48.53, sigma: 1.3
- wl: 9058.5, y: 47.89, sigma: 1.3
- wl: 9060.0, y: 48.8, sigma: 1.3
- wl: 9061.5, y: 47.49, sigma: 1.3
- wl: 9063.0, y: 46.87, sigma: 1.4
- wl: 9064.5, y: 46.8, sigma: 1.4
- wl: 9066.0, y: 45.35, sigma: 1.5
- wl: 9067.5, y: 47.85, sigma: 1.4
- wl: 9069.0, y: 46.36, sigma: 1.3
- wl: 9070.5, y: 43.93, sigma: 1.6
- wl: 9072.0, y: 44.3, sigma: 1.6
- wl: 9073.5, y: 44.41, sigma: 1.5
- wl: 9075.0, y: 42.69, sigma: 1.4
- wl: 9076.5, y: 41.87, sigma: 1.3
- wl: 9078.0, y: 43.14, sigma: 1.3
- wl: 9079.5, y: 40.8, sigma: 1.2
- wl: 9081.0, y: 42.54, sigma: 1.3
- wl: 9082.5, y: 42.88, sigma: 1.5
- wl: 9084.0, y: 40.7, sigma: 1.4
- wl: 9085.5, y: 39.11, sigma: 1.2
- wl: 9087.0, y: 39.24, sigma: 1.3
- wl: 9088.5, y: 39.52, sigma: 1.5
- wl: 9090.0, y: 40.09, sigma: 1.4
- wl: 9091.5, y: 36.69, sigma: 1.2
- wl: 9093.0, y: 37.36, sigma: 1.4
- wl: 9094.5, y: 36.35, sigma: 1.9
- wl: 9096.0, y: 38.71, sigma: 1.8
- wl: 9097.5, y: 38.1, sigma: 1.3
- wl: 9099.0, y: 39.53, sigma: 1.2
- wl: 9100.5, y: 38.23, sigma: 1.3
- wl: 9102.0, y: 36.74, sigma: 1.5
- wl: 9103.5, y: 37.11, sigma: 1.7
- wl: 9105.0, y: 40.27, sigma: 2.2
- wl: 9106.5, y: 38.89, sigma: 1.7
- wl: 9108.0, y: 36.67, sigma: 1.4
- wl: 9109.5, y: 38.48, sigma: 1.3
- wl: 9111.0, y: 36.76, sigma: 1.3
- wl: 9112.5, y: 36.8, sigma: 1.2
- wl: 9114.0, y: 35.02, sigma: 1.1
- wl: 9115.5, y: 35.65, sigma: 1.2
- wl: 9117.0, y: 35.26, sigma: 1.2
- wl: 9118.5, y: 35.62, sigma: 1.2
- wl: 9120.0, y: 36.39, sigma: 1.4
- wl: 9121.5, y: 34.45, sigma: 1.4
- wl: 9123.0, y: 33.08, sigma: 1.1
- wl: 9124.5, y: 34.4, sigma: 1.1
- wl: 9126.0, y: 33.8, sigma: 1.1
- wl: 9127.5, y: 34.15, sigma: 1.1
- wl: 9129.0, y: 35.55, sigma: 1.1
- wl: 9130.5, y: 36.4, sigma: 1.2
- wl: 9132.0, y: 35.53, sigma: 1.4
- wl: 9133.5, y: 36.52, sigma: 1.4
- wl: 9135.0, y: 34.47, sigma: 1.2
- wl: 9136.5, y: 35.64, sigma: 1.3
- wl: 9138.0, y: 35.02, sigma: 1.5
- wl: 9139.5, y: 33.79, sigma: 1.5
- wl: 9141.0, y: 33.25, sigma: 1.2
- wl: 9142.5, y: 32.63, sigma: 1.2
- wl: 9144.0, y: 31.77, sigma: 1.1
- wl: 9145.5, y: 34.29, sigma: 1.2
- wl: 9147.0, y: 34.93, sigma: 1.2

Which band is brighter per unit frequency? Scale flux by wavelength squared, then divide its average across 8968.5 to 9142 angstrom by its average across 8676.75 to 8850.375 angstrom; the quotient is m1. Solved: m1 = 1.6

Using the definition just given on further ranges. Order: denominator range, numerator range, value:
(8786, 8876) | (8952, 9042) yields 1.69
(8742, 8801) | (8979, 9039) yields 1.82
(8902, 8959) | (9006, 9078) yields 1.75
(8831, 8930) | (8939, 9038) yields 1.54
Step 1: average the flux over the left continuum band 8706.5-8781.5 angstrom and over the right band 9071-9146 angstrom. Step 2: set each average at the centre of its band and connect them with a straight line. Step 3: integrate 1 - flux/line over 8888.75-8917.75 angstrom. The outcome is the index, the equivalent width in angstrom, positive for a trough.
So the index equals 2.5 angstrom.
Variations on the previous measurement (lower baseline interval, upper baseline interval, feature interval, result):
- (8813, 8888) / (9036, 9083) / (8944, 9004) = 5.1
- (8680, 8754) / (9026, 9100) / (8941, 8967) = 6.9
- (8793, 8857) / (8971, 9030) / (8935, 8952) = 4.0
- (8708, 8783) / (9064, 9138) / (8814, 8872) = 7.8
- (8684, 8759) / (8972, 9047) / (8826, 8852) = 7.1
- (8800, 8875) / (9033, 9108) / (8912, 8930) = 1.9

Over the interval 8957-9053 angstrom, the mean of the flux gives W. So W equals 48.1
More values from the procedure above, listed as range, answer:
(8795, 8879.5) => 28.6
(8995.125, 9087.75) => 51.3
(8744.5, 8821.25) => 29.6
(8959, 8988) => 36.5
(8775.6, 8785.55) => 31.6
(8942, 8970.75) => 32.5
